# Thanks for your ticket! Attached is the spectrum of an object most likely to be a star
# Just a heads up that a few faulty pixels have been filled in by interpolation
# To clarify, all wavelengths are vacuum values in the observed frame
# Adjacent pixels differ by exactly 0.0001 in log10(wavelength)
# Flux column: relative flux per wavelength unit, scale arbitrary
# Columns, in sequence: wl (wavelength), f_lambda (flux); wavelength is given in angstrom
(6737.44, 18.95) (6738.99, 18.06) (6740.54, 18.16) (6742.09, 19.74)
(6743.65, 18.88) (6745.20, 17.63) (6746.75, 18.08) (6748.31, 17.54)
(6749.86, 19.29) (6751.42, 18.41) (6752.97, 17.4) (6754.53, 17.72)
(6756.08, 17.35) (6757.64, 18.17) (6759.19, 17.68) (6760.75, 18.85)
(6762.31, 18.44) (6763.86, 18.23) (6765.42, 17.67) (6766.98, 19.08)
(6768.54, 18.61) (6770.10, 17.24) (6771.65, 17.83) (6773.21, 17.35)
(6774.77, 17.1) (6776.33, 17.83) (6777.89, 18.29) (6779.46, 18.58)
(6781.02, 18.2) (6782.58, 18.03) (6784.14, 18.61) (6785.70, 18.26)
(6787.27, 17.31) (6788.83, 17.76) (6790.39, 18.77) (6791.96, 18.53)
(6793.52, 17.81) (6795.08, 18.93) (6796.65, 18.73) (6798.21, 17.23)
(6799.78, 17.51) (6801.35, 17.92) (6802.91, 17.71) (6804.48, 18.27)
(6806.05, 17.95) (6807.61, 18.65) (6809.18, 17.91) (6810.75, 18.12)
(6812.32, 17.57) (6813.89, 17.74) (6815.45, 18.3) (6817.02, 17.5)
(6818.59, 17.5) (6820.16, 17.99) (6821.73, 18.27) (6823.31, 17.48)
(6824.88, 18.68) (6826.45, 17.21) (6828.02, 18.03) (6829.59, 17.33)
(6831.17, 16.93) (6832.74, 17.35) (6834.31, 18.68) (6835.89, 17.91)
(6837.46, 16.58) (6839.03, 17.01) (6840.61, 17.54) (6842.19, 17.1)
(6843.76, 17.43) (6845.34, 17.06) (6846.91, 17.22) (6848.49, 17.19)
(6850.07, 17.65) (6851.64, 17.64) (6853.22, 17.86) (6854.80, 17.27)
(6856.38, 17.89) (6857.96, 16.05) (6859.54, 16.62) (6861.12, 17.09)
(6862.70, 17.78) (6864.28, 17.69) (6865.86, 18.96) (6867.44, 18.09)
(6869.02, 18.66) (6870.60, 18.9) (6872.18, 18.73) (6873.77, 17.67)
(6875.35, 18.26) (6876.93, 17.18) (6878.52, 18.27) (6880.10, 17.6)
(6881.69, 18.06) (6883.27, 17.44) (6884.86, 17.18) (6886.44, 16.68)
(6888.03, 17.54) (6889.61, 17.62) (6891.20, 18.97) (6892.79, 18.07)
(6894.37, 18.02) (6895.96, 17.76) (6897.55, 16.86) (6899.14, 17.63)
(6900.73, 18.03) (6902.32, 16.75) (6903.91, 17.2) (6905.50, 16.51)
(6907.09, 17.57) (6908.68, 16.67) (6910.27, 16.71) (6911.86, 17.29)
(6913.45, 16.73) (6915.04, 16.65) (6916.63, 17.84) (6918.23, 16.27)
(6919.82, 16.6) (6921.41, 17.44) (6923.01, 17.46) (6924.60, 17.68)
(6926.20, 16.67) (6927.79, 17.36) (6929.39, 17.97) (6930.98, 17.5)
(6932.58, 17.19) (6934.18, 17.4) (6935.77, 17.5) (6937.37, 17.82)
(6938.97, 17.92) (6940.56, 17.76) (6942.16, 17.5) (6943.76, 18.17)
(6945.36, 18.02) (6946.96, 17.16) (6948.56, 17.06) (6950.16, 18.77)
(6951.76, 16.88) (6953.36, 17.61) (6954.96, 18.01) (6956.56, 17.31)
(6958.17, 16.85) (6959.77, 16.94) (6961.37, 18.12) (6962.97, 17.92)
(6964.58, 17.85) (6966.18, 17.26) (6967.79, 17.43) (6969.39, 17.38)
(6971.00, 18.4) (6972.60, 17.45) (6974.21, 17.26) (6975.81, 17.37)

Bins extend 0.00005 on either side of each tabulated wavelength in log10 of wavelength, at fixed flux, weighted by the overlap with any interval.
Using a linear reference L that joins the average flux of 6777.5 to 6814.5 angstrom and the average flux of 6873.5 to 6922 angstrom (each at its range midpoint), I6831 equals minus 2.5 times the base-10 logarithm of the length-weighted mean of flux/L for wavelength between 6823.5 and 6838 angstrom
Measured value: 0.01 mag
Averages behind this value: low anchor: 18.1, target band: 17.7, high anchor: 17.4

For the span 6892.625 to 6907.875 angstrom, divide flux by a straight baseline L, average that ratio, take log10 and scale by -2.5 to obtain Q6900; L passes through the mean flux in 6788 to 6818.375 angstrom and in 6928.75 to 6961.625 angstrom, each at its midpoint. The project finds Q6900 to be 0.02 mag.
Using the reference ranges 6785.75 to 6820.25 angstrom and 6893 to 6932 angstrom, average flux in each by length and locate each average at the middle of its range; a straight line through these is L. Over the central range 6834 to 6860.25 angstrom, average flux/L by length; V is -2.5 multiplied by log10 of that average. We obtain 0.02 mag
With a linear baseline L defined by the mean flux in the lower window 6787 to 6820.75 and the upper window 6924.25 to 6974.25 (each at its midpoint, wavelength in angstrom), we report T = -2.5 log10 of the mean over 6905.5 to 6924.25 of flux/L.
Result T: 0.04 mag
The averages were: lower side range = 18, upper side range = 17.6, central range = 17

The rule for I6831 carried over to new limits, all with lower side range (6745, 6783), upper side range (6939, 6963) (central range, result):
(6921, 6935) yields 0.02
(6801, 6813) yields -0.01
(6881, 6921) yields 0.03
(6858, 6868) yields 0.01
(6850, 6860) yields 0.03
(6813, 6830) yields 0.00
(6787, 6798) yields -0.02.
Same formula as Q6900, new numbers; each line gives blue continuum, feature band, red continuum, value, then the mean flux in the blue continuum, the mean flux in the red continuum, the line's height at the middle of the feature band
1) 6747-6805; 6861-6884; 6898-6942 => -0.03 mag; 18.1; 17.3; 17.5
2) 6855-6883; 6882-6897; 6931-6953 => 0.00 mag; 17.8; 17.6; 17.8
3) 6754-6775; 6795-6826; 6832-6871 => -0.01 mag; 18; 17.6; 17.8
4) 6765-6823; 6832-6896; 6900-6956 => 0.00 mag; 18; 17.4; 17.7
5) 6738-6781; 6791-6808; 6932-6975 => -0.01 mag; 18.1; 17.6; 18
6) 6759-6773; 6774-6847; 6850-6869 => 0.00 mag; 18.2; 17.6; 17.9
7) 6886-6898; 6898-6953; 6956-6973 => 0.02 mag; 17.7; 17.5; 17.6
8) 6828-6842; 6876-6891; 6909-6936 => -0.02 mag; 17.4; 17.2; 17.3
